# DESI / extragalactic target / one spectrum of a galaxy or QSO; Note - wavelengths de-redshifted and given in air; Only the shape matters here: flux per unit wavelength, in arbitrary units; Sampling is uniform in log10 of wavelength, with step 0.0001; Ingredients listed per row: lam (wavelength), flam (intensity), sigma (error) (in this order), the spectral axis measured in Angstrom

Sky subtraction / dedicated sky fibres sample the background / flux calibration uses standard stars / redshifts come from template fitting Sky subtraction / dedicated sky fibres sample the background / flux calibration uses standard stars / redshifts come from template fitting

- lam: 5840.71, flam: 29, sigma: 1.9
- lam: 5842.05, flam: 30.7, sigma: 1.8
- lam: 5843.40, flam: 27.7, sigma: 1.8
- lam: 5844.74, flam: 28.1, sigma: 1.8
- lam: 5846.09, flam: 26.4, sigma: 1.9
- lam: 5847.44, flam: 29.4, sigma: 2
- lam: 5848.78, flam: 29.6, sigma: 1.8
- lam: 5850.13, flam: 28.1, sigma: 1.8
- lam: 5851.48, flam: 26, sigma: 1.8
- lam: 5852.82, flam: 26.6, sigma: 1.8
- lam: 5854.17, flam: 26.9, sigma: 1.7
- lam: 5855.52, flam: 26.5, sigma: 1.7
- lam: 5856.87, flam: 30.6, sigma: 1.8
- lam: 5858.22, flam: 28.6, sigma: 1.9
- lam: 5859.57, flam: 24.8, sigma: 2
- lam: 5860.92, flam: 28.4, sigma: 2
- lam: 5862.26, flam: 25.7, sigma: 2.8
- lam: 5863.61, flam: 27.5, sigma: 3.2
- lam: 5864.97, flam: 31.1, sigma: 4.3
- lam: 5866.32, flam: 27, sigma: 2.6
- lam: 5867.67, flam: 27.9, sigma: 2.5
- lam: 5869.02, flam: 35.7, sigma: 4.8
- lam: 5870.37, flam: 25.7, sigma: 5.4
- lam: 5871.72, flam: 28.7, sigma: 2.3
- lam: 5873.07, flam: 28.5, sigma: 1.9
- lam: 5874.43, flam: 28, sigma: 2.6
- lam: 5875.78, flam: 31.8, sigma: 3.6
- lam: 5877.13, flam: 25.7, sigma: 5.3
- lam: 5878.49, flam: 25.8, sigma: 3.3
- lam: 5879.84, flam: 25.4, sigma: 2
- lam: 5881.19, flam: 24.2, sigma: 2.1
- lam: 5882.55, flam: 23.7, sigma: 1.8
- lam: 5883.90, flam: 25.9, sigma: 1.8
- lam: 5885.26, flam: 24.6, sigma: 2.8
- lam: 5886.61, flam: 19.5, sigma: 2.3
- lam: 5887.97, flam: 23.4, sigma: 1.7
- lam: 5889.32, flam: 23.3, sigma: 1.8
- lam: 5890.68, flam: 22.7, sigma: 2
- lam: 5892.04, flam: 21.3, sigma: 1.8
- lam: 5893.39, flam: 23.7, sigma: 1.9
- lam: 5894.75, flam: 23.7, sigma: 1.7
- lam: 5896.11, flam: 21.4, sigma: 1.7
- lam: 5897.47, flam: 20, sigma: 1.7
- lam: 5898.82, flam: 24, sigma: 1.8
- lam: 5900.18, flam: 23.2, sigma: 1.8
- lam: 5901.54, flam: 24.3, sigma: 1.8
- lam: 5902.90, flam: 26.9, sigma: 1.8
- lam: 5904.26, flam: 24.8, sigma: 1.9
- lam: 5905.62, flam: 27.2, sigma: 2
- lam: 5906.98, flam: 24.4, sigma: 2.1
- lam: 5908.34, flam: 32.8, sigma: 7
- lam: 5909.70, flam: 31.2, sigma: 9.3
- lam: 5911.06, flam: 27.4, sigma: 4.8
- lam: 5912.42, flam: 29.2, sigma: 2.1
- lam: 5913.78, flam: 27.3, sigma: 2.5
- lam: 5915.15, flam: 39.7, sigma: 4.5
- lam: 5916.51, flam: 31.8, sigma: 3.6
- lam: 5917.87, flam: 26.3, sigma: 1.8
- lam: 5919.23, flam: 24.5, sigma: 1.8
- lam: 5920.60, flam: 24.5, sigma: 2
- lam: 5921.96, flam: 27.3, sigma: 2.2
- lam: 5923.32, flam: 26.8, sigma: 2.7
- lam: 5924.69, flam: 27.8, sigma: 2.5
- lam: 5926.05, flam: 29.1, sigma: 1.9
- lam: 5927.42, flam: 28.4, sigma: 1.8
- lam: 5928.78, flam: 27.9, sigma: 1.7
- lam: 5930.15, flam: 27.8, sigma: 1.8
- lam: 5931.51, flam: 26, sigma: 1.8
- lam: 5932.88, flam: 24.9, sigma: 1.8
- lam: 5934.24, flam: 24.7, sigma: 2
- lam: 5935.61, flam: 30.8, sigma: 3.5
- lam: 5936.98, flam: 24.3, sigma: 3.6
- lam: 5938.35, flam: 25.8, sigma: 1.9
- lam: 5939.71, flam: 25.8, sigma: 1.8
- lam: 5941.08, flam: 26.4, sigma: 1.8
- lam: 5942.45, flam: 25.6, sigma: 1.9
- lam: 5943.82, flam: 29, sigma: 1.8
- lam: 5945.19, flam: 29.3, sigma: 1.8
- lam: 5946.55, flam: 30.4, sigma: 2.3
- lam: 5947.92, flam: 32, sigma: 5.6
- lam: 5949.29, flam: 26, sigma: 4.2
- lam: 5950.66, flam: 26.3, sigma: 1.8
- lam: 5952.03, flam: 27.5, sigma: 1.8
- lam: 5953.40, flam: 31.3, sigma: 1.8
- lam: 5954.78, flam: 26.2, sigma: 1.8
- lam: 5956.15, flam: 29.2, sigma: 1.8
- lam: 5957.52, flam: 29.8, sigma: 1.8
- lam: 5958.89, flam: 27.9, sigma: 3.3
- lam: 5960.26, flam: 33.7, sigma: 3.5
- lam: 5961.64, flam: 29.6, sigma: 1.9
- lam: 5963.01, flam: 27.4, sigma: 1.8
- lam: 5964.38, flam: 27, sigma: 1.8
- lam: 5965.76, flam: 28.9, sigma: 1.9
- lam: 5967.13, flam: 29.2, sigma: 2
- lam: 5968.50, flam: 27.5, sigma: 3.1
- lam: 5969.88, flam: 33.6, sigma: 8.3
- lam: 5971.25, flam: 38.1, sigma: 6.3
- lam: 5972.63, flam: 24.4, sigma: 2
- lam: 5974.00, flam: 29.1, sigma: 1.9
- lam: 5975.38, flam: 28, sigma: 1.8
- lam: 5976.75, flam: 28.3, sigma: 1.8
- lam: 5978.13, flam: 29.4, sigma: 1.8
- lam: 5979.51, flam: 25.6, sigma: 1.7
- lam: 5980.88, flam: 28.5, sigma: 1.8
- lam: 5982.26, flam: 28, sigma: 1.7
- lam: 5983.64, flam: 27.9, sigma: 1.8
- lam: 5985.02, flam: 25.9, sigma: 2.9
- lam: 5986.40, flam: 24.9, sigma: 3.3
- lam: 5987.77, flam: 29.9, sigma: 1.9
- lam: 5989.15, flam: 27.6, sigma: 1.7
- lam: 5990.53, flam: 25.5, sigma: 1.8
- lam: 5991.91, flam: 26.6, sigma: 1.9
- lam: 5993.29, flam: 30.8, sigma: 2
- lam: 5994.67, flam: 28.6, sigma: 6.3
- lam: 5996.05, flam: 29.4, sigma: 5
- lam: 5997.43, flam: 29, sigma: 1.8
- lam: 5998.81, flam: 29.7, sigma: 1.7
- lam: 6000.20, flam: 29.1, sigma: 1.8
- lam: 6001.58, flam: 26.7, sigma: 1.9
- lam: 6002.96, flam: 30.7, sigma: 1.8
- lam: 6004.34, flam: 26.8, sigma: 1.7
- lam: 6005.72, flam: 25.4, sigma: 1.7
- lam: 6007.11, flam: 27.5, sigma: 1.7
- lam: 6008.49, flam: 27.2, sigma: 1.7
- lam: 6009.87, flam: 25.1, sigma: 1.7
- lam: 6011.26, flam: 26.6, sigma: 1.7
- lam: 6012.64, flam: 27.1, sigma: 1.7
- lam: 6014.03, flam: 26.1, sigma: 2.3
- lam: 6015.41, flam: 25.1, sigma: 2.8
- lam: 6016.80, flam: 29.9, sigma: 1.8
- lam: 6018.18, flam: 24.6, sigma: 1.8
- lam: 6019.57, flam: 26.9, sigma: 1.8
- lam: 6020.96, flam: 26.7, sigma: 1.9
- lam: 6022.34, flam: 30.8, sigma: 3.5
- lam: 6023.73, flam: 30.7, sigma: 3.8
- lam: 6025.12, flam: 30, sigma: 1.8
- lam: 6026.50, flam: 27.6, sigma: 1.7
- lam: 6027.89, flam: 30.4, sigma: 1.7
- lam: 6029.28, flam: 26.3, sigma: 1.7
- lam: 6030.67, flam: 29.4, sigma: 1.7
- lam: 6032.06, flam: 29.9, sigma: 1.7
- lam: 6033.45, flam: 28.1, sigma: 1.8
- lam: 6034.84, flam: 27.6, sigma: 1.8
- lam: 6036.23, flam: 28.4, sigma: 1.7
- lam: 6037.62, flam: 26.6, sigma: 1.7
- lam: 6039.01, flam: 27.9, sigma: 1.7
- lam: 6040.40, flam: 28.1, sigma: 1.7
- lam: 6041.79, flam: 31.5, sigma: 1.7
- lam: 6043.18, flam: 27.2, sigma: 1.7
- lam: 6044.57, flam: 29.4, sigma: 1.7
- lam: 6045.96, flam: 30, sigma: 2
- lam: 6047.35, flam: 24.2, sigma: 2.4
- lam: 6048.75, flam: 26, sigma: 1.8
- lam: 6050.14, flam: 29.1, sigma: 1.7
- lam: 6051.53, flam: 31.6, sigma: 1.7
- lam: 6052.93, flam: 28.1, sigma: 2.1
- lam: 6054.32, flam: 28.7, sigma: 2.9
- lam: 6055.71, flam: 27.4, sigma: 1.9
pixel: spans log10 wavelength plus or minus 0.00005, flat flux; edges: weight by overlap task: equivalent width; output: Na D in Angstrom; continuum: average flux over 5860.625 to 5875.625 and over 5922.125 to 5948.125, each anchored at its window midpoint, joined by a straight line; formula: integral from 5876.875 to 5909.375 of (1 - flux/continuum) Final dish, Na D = 4.5 Angstrom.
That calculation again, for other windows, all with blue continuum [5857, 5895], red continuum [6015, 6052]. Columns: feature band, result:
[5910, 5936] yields -1.1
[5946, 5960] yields -0.8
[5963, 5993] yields -0.8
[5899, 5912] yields -0.1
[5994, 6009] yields -0.2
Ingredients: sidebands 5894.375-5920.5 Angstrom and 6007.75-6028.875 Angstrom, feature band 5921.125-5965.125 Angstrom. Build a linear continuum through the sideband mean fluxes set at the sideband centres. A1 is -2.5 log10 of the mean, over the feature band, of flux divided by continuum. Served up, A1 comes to -0.03 mag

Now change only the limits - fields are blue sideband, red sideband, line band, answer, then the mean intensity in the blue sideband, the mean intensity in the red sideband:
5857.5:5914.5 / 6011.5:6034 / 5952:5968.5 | -0.07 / 26.1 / 28.1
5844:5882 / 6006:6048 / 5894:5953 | 0.03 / 27.8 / 27.9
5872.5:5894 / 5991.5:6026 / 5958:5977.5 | -0.10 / 24.8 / 27.9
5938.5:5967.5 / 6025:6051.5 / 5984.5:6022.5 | 0.04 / 28.4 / 28.4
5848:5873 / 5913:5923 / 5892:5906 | 0.20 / 28.1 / 28.7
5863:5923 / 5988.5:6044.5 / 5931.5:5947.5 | 0.00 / 26.4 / 28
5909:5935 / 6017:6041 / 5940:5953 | 0.00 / 28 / 28.3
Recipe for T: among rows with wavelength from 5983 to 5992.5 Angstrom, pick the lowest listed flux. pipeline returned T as 24.9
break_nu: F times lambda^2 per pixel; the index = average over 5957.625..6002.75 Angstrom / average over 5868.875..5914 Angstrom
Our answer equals 1.15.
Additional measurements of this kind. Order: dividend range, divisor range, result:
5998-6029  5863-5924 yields 1.09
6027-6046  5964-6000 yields 1.02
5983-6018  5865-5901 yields 1.13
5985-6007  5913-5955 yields 1.03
